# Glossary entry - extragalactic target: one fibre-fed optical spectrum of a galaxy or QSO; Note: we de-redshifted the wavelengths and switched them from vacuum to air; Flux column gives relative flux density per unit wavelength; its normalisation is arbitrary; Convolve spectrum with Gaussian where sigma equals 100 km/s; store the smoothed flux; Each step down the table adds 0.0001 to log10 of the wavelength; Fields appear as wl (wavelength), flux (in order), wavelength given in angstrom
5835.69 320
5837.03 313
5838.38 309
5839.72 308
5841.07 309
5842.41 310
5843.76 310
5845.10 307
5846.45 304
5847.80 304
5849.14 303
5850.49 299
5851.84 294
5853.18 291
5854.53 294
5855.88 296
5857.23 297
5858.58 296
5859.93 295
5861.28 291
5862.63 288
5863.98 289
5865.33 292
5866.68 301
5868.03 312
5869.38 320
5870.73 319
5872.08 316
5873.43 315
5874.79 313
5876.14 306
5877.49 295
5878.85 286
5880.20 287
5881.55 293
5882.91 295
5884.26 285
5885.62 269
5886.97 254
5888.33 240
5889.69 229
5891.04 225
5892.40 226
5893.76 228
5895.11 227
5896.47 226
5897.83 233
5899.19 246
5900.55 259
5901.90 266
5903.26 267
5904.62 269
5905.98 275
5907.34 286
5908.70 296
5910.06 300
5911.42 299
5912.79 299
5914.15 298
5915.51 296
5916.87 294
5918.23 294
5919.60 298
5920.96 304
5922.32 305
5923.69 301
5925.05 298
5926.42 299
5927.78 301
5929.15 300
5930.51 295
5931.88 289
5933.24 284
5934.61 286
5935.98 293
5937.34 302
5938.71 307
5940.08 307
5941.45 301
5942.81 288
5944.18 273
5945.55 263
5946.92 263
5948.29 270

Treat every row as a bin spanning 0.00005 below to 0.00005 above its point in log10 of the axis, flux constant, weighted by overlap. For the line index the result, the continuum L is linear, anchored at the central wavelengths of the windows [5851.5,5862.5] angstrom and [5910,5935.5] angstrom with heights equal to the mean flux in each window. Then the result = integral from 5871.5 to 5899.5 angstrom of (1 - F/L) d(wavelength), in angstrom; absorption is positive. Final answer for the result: 2.7 angstrom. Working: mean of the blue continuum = 294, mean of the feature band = 266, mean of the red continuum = 297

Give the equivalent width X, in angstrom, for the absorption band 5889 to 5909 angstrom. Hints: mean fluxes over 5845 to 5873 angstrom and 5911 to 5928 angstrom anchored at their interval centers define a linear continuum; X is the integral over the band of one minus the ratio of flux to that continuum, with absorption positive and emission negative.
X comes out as 3.32 angstrom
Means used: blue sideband 300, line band 250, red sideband 299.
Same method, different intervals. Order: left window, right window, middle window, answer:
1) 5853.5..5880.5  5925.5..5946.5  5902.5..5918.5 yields 0.3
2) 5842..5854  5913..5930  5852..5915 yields 4.3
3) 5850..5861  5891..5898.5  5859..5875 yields -1.7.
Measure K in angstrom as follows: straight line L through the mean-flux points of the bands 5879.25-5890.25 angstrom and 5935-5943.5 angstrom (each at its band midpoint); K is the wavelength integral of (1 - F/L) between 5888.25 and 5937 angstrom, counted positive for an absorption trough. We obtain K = 1.5 angstrom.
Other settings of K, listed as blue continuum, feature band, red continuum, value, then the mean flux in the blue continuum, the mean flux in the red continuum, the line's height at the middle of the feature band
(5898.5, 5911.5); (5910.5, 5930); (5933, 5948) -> -1.3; 275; 287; 281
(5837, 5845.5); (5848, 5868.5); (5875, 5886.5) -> 0.3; 309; 290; 301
